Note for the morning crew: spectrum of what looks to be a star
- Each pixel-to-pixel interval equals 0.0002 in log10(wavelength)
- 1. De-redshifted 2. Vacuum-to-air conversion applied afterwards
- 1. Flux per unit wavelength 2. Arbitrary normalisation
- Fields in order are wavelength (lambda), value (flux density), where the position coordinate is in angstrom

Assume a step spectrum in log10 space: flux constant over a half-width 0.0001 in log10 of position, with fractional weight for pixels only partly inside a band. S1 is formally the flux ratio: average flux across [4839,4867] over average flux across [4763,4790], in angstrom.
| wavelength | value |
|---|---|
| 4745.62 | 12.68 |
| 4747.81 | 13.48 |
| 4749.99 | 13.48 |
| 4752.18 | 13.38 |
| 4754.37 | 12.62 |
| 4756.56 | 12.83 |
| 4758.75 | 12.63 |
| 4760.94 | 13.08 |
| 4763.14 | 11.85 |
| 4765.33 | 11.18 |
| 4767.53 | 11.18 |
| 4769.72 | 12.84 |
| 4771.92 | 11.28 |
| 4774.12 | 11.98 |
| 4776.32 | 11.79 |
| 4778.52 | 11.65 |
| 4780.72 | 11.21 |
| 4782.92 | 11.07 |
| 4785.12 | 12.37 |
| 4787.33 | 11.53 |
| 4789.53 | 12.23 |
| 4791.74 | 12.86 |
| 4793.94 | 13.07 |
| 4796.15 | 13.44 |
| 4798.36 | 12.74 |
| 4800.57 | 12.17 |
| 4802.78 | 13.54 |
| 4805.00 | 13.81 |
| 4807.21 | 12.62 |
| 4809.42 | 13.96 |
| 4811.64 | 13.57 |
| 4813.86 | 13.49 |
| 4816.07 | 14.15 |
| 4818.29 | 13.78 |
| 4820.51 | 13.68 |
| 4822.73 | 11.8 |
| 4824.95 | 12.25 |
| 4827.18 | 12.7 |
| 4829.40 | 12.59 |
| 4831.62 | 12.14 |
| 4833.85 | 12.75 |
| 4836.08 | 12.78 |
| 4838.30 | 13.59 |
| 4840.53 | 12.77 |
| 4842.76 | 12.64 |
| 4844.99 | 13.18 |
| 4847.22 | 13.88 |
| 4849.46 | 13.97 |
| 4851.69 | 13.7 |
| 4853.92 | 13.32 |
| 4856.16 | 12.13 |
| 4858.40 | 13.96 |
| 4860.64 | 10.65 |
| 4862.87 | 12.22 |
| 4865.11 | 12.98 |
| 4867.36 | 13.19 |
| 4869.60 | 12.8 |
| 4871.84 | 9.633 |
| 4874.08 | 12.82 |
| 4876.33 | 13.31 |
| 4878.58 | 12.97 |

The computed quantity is 1.11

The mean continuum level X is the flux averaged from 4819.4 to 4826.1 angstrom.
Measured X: 12.6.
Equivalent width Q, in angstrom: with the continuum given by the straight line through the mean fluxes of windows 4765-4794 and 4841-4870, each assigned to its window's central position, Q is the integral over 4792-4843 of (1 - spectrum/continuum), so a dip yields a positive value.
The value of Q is -2.7 angstrom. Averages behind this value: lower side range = 11.9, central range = 13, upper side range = 13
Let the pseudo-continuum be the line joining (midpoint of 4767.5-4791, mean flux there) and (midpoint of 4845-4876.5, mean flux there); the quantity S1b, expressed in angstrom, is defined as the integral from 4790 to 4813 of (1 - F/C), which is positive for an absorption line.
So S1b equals -2.1 angstrom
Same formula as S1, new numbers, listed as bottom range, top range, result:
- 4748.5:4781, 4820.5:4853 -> 1.06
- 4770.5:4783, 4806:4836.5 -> 1.13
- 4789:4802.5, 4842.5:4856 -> 1.05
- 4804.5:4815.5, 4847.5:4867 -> 0.96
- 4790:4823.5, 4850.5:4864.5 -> 0.96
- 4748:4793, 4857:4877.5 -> 1.02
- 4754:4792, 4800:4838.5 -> 1.09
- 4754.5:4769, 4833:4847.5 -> 1.07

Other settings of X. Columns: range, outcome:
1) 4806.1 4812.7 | 13.4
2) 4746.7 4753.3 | 13.4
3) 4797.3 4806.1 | 13.1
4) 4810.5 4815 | 13.5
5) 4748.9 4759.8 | 13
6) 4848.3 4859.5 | 13.4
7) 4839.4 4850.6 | 13.3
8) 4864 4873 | 12.2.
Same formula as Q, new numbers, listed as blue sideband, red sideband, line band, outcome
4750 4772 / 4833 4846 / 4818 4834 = 0.3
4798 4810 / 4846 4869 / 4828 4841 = 0.3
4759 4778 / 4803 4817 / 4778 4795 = 0.9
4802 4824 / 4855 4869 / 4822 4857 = 0.1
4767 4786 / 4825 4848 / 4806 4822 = -1.5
